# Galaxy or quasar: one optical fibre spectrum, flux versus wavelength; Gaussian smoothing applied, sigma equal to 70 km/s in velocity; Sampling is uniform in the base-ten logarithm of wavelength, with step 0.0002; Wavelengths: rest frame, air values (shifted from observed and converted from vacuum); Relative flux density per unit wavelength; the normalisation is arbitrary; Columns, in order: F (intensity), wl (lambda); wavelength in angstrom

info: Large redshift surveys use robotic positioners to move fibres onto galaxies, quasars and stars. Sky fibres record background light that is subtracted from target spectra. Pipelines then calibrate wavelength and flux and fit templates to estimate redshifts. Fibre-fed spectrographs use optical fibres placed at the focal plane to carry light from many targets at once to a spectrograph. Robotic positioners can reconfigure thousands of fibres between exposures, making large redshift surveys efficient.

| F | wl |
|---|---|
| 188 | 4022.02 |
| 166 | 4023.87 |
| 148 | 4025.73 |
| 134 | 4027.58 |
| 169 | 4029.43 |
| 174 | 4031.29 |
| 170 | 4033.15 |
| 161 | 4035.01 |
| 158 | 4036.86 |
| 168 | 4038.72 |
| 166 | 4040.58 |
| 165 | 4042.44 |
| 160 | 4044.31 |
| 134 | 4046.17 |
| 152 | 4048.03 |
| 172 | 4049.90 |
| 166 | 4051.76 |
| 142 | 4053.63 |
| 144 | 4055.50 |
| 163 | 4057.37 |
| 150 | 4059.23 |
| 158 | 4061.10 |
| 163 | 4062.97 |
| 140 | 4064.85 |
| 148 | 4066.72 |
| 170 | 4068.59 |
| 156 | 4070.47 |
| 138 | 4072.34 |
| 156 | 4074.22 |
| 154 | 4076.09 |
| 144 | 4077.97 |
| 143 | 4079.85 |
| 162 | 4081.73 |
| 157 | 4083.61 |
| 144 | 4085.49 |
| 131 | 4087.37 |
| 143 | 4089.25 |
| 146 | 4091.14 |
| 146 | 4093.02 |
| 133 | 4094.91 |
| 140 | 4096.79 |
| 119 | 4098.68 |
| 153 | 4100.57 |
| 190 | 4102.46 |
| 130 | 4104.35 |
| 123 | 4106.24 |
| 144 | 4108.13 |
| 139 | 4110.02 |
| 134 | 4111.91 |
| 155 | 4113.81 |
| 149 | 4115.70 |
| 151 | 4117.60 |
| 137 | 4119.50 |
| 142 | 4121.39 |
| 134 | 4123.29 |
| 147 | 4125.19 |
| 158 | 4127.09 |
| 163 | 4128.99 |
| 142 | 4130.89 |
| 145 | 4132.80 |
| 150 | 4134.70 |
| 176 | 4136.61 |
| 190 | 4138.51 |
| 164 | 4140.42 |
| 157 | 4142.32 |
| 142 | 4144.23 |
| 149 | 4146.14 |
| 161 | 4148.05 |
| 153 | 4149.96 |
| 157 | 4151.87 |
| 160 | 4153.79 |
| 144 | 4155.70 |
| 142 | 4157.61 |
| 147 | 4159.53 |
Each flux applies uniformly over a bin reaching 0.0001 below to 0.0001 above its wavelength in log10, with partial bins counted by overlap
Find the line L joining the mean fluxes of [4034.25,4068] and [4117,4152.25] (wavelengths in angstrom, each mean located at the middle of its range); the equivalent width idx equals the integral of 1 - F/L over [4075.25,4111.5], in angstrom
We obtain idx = 2.53 angstrom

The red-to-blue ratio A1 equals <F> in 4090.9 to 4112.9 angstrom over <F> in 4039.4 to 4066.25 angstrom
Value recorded 0.91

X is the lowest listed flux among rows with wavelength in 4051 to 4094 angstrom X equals 131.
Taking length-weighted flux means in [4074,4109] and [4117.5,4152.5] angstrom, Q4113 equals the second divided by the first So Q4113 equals 1.1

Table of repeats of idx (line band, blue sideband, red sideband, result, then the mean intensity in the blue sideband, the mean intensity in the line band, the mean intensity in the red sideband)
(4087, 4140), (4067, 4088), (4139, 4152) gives 2.2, 151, 147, 156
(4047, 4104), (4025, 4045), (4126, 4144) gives 3.6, 161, 150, 160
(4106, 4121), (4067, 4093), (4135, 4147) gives 1.4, 149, 142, 162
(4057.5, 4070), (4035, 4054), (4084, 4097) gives -0.3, 159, 155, 141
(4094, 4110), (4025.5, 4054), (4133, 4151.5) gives 1.8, 159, 141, 160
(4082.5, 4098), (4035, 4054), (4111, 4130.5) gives 1.0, 159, 142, 147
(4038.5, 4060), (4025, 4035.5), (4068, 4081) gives -0.1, 159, 157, 151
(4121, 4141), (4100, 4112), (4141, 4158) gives -0.9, 145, 156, 152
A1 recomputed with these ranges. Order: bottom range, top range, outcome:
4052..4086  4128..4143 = 1.06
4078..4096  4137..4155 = 1.10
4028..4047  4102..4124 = 0.88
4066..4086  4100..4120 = 0.96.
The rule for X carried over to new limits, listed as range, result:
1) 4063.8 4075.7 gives 138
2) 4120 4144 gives 134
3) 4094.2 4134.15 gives 119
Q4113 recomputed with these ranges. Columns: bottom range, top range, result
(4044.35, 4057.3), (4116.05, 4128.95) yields 0.96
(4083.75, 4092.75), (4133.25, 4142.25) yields 1.17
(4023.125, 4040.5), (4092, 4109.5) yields 0.88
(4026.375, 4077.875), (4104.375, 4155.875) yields 0.96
